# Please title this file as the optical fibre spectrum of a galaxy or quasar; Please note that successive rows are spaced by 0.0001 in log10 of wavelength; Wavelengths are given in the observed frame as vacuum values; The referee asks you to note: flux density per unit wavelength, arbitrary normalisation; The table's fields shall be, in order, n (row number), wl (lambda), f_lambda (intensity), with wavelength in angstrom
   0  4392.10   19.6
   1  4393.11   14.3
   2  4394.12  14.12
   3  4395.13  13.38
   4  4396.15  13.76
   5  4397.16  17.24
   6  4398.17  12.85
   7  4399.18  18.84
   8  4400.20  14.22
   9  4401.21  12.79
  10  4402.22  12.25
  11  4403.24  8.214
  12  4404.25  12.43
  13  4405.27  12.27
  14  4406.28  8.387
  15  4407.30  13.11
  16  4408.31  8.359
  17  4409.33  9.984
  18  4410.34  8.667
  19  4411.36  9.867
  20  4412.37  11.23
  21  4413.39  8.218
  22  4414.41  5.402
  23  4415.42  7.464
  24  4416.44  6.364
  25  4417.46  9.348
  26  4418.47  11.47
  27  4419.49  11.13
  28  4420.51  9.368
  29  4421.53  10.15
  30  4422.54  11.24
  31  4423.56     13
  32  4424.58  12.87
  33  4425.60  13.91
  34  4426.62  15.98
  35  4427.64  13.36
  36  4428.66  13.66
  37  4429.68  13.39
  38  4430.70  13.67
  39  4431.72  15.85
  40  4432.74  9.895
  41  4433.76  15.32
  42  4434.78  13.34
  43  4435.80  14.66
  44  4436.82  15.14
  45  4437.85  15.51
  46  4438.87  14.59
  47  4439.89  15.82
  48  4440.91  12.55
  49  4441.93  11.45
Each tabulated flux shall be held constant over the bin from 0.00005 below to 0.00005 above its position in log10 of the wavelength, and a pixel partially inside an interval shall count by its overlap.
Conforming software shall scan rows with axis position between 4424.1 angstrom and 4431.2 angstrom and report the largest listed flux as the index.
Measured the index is 15.98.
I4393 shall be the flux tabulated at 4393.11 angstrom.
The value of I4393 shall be 14.3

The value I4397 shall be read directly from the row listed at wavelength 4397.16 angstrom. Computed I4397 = 17.24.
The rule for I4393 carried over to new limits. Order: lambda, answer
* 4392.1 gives 19.6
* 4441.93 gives 11.45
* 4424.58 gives 12.87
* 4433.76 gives 15.32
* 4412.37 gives 11.23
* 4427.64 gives 13.36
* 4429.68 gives 13.39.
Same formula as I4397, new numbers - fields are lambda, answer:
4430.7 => 13.67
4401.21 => 12.79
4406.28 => 8.387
